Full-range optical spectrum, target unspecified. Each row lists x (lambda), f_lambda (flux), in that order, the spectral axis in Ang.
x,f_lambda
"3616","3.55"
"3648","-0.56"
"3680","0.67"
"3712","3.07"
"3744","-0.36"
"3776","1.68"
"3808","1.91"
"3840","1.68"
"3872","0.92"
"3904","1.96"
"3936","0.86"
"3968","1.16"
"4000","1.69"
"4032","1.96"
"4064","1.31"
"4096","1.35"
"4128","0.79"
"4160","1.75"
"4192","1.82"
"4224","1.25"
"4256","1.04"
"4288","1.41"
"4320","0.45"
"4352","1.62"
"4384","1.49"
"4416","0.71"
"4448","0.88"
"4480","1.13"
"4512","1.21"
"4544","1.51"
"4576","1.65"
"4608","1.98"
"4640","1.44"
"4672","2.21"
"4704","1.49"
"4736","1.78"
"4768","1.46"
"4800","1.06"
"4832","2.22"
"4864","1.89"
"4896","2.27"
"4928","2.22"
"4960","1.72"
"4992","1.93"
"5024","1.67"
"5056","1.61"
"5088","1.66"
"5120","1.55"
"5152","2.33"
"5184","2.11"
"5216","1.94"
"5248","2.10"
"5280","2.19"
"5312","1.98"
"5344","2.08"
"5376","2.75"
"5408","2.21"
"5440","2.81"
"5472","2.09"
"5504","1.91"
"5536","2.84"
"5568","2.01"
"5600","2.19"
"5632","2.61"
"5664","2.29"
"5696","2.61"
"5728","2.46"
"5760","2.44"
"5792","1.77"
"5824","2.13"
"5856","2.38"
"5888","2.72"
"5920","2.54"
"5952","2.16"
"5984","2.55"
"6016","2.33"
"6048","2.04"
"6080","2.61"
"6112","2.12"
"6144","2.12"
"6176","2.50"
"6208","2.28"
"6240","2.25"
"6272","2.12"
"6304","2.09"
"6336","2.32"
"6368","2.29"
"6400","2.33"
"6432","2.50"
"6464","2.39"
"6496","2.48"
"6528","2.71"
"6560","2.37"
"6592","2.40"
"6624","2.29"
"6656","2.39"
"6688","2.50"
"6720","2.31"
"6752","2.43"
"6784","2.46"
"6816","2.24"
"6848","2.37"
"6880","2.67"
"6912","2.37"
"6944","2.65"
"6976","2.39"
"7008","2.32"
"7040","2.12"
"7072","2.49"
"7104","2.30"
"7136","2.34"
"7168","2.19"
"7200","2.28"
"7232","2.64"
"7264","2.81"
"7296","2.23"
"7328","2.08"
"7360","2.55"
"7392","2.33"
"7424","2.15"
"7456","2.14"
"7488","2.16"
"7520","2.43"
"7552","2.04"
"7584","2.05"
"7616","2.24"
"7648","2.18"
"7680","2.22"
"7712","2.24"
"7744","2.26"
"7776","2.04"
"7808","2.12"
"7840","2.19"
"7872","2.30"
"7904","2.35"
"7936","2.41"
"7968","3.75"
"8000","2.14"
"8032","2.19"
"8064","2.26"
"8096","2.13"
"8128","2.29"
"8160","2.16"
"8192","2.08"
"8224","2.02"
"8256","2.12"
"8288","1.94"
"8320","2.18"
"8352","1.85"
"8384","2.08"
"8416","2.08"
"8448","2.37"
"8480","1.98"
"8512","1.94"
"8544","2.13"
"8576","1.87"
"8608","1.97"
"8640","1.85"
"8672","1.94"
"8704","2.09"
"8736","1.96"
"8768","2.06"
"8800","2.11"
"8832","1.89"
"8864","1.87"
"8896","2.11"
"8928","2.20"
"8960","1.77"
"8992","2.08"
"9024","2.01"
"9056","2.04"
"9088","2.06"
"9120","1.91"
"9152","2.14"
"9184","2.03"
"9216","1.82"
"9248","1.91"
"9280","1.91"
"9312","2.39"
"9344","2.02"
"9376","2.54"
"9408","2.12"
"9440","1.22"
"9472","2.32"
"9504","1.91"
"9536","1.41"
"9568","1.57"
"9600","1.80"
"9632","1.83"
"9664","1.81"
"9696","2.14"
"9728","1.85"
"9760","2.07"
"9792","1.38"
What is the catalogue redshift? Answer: 0.212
